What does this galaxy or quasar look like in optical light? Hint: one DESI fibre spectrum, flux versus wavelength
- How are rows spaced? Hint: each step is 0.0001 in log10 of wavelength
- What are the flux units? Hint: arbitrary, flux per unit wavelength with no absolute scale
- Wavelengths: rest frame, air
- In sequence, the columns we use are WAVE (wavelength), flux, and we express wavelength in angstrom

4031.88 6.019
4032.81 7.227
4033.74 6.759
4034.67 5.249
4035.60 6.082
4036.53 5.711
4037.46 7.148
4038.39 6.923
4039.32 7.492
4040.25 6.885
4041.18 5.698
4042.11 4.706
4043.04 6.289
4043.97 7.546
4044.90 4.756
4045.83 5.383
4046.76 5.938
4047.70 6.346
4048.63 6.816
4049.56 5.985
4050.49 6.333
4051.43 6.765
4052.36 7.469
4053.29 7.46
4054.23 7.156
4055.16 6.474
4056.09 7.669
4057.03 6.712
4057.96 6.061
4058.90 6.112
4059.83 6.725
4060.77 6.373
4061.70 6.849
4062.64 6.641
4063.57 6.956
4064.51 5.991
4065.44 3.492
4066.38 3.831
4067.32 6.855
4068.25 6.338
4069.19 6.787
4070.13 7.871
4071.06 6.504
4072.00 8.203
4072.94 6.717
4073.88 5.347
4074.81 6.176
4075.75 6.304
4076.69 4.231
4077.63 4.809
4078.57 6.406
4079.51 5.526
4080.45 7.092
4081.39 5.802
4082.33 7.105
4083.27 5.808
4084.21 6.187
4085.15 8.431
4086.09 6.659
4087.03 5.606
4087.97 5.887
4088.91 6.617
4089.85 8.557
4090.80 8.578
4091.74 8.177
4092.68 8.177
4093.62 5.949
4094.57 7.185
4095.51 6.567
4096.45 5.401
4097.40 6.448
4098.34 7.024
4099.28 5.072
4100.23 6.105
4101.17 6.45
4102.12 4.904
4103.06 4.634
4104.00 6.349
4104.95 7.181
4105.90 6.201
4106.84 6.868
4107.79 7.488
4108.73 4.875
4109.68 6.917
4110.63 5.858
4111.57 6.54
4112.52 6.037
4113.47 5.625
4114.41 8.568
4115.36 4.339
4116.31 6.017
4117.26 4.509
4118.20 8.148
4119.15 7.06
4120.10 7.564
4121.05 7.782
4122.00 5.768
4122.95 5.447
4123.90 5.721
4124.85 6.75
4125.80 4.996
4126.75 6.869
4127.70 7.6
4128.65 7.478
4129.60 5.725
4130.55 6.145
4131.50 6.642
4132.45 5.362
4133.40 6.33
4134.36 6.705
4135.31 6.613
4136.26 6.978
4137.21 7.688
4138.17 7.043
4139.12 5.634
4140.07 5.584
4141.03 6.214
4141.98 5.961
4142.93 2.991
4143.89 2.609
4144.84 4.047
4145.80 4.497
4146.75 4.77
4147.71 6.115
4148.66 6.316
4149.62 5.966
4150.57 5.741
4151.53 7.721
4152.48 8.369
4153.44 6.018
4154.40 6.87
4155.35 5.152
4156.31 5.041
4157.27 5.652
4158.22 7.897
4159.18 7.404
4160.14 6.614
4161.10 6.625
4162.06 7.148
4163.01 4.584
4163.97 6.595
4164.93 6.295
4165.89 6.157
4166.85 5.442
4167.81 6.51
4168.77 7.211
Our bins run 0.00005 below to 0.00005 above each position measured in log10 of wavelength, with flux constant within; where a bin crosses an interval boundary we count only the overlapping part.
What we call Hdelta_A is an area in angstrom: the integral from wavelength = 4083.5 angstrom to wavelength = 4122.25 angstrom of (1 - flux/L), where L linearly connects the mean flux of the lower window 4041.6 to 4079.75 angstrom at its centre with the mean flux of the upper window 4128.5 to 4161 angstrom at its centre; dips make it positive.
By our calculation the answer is -2.4 angstrom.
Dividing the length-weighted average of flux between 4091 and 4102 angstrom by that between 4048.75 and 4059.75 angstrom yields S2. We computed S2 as 0.98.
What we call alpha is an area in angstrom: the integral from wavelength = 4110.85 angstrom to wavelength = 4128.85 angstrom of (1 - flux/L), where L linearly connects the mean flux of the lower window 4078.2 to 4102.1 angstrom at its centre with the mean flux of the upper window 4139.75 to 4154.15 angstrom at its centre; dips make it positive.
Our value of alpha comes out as -1.1 angstrom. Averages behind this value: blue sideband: 6.64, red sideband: 5.55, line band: 6.44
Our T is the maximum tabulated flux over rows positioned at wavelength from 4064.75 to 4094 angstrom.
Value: 8.578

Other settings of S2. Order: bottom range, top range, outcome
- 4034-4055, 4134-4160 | 0.94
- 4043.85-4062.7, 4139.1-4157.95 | 0.86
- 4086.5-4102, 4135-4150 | 0.83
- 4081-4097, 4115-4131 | 0.93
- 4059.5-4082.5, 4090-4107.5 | 1.06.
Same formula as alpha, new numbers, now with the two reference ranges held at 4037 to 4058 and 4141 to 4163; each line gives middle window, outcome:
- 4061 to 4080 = 0.9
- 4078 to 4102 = -1.4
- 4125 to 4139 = -1.3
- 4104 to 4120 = -0.8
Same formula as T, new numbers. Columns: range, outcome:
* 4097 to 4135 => 8.568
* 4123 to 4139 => 7.688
